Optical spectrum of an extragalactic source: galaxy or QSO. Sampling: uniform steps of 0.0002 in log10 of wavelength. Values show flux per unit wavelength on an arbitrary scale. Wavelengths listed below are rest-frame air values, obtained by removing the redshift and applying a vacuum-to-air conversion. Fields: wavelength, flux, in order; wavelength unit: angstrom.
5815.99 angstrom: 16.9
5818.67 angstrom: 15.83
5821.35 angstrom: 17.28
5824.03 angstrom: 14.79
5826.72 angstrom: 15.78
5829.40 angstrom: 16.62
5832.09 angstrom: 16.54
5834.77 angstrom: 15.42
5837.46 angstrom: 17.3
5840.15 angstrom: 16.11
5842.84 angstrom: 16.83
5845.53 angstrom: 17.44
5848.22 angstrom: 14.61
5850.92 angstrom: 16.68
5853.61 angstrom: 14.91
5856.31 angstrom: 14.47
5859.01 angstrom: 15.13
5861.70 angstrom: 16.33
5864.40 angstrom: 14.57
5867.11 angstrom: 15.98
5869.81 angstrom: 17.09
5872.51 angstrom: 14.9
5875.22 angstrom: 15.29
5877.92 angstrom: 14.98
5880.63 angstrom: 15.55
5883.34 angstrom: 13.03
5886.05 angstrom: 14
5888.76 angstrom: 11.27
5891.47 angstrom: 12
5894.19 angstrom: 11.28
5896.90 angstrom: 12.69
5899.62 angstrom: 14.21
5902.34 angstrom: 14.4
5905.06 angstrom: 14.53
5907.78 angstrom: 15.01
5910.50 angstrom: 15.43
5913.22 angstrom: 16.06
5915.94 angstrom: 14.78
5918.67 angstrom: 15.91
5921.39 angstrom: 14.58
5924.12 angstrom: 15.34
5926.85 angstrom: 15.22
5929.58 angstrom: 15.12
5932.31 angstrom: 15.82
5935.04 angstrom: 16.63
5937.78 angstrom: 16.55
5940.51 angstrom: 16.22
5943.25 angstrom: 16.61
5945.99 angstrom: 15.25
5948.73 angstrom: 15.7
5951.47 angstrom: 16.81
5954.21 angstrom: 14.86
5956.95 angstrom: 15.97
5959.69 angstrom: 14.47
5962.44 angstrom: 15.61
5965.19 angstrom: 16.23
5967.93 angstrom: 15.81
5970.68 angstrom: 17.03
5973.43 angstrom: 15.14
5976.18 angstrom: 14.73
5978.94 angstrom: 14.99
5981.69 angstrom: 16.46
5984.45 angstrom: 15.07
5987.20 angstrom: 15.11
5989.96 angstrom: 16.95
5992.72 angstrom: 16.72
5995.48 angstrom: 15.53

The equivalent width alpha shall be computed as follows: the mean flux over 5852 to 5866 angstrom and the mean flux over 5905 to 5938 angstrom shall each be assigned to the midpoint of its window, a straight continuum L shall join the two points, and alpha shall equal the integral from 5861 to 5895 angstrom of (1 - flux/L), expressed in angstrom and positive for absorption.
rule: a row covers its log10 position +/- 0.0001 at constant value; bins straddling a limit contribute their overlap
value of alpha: 2.0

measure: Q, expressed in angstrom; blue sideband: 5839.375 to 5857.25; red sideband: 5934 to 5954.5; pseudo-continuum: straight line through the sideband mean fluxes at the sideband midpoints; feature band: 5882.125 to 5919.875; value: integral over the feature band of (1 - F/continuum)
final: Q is 5.0 angstrom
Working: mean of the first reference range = 15.9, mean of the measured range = 13.9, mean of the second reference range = 16.1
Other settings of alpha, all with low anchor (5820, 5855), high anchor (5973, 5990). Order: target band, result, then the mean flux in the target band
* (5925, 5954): -0.6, 15.9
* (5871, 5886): 1.2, 14.7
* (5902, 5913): 0.5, 15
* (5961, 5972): -0.5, 16.2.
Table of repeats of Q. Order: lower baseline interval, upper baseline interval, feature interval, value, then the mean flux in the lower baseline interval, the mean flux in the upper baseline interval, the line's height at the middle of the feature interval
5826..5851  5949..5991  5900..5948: 1.29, 16.3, 15.7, 15.9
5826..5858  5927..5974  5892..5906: 2.32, 16.1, 15.9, 16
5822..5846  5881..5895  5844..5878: -2.79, 16.3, 12.6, 14.4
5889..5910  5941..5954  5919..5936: -0.62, 13.4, 16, 14.9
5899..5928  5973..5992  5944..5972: -0.75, 15.1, 15.6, 15.4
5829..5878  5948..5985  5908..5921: 0.26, 15.9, 15.6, 15.7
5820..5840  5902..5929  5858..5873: 0.06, 16.2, 15.2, 15.8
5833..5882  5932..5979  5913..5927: 0.48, 15.8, 15.8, 15.8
